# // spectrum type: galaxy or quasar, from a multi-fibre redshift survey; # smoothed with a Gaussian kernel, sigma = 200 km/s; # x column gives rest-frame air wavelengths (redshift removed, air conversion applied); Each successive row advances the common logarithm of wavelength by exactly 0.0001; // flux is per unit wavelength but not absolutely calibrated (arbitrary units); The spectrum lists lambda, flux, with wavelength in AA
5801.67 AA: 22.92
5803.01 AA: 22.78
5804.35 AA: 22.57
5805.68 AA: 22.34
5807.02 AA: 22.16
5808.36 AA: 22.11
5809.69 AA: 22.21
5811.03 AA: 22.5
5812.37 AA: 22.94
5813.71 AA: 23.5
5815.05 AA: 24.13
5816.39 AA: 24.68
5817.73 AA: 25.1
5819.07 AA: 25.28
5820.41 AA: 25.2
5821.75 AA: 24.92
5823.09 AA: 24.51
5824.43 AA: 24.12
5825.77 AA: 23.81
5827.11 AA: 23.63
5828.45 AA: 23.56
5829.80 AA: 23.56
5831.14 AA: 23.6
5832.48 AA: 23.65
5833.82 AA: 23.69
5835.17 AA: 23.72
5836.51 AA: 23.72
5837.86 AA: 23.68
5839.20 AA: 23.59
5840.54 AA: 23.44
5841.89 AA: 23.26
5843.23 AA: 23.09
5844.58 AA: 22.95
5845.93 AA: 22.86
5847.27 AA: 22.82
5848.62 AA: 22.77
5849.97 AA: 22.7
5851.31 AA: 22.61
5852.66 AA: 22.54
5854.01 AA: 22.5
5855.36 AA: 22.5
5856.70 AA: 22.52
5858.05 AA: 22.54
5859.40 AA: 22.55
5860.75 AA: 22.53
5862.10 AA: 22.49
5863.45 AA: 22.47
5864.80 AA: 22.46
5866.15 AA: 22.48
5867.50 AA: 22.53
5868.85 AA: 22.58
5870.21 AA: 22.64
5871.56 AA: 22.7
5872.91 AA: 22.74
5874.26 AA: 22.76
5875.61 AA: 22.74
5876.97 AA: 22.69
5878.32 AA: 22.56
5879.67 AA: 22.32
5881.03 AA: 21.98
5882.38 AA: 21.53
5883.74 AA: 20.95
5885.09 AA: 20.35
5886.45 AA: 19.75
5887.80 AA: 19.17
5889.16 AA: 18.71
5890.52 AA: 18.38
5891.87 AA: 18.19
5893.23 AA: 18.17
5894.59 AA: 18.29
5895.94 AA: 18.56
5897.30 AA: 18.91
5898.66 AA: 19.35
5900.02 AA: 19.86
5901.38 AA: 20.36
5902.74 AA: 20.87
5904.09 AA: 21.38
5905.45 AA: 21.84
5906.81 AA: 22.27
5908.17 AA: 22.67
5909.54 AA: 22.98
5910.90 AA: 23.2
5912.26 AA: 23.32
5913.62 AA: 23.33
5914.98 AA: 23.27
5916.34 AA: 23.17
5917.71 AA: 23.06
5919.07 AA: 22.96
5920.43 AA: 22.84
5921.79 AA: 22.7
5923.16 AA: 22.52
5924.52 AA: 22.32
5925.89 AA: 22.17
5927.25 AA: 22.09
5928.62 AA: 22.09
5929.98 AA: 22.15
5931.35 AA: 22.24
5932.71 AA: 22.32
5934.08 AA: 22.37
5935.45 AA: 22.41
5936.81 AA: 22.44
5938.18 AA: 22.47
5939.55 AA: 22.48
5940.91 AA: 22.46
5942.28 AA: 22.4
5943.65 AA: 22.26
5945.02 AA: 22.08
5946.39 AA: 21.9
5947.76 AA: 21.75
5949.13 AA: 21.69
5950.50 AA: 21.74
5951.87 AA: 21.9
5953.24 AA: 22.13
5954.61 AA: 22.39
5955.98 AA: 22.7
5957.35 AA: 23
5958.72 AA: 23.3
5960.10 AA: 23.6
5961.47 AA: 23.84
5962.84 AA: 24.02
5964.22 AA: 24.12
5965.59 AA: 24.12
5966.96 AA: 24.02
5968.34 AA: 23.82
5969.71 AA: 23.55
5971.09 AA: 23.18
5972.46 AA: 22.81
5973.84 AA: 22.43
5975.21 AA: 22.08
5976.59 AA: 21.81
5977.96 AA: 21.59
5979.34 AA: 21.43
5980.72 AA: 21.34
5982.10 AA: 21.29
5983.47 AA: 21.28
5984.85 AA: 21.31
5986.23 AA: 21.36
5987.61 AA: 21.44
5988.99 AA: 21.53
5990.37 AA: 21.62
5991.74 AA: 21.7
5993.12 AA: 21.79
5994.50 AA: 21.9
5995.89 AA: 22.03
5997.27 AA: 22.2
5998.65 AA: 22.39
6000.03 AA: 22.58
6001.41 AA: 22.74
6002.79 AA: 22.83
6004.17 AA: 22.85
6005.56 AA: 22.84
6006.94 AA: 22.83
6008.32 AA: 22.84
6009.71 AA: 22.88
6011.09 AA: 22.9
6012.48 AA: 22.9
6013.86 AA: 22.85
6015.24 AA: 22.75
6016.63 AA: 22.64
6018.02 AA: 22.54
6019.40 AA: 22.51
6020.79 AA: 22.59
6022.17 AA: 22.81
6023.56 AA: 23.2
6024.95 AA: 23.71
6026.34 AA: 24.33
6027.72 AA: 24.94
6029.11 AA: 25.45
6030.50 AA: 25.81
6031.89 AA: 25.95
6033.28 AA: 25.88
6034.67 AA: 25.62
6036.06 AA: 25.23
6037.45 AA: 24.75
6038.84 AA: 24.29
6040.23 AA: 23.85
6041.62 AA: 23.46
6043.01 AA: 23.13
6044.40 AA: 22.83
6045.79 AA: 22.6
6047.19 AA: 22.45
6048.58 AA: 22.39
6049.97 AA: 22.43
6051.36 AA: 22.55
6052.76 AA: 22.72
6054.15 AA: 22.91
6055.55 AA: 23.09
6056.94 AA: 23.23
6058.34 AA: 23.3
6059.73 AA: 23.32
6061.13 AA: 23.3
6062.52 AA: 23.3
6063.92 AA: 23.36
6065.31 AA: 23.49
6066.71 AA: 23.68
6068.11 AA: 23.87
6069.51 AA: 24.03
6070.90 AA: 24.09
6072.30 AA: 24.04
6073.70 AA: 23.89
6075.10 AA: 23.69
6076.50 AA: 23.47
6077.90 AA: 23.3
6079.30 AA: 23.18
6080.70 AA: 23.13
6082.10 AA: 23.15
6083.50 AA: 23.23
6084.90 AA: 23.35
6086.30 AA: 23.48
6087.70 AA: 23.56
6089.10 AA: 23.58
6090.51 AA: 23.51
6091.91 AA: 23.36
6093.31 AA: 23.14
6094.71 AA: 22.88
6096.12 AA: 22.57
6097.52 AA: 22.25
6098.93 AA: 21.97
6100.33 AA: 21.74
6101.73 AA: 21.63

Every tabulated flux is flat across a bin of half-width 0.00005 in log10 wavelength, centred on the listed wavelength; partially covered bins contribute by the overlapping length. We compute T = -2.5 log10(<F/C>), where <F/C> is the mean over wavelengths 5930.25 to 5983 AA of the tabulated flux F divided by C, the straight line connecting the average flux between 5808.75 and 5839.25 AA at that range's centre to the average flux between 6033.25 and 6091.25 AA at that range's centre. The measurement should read 0.05 mag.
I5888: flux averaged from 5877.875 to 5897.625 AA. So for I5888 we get 19.8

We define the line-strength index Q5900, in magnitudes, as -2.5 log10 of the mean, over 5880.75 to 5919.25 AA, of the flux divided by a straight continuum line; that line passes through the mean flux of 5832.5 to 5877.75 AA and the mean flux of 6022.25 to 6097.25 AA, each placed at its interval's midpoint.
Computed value 0.11 mag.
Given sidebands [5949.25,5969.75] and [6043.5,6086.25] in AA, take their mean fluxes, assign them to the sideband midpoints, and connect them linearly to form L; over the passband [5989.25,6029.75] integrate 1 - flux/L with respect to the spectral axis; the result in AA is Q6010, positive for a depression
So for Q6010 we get 0.7 AA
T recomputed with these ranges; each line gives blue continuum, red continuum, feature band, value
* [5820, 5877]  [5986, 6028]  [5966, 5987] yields 0.02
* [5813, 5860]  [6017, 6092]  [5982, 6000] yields 0.09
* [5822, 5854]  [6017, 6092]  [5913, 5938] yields 0.04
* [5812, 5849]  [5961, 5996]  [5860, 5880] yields 0.04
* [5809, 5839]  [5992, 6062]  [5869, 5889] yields 0.10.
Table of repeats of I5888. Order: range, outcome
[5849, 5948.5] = 21.8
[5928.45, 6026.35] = 22.5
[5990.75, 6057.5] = 23.2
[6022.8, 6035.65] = 25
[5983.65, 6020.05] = 22.3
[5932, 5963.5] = 22.5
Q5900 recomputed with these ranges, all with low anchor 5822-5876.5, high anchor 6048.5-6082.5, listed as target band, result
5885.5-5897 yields 0.23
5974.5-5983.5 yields 0.08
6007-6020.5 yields 0.02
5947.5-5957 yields 0.05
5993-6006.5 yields 0.04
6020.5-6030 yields -0.03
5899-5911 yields 0.08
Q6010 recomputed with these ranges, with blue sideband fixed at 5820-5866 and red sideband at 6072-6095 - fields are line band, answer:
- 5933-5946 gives 0.53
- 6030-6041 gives -0.84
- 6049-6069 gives 0.18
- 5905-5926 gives 0.42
